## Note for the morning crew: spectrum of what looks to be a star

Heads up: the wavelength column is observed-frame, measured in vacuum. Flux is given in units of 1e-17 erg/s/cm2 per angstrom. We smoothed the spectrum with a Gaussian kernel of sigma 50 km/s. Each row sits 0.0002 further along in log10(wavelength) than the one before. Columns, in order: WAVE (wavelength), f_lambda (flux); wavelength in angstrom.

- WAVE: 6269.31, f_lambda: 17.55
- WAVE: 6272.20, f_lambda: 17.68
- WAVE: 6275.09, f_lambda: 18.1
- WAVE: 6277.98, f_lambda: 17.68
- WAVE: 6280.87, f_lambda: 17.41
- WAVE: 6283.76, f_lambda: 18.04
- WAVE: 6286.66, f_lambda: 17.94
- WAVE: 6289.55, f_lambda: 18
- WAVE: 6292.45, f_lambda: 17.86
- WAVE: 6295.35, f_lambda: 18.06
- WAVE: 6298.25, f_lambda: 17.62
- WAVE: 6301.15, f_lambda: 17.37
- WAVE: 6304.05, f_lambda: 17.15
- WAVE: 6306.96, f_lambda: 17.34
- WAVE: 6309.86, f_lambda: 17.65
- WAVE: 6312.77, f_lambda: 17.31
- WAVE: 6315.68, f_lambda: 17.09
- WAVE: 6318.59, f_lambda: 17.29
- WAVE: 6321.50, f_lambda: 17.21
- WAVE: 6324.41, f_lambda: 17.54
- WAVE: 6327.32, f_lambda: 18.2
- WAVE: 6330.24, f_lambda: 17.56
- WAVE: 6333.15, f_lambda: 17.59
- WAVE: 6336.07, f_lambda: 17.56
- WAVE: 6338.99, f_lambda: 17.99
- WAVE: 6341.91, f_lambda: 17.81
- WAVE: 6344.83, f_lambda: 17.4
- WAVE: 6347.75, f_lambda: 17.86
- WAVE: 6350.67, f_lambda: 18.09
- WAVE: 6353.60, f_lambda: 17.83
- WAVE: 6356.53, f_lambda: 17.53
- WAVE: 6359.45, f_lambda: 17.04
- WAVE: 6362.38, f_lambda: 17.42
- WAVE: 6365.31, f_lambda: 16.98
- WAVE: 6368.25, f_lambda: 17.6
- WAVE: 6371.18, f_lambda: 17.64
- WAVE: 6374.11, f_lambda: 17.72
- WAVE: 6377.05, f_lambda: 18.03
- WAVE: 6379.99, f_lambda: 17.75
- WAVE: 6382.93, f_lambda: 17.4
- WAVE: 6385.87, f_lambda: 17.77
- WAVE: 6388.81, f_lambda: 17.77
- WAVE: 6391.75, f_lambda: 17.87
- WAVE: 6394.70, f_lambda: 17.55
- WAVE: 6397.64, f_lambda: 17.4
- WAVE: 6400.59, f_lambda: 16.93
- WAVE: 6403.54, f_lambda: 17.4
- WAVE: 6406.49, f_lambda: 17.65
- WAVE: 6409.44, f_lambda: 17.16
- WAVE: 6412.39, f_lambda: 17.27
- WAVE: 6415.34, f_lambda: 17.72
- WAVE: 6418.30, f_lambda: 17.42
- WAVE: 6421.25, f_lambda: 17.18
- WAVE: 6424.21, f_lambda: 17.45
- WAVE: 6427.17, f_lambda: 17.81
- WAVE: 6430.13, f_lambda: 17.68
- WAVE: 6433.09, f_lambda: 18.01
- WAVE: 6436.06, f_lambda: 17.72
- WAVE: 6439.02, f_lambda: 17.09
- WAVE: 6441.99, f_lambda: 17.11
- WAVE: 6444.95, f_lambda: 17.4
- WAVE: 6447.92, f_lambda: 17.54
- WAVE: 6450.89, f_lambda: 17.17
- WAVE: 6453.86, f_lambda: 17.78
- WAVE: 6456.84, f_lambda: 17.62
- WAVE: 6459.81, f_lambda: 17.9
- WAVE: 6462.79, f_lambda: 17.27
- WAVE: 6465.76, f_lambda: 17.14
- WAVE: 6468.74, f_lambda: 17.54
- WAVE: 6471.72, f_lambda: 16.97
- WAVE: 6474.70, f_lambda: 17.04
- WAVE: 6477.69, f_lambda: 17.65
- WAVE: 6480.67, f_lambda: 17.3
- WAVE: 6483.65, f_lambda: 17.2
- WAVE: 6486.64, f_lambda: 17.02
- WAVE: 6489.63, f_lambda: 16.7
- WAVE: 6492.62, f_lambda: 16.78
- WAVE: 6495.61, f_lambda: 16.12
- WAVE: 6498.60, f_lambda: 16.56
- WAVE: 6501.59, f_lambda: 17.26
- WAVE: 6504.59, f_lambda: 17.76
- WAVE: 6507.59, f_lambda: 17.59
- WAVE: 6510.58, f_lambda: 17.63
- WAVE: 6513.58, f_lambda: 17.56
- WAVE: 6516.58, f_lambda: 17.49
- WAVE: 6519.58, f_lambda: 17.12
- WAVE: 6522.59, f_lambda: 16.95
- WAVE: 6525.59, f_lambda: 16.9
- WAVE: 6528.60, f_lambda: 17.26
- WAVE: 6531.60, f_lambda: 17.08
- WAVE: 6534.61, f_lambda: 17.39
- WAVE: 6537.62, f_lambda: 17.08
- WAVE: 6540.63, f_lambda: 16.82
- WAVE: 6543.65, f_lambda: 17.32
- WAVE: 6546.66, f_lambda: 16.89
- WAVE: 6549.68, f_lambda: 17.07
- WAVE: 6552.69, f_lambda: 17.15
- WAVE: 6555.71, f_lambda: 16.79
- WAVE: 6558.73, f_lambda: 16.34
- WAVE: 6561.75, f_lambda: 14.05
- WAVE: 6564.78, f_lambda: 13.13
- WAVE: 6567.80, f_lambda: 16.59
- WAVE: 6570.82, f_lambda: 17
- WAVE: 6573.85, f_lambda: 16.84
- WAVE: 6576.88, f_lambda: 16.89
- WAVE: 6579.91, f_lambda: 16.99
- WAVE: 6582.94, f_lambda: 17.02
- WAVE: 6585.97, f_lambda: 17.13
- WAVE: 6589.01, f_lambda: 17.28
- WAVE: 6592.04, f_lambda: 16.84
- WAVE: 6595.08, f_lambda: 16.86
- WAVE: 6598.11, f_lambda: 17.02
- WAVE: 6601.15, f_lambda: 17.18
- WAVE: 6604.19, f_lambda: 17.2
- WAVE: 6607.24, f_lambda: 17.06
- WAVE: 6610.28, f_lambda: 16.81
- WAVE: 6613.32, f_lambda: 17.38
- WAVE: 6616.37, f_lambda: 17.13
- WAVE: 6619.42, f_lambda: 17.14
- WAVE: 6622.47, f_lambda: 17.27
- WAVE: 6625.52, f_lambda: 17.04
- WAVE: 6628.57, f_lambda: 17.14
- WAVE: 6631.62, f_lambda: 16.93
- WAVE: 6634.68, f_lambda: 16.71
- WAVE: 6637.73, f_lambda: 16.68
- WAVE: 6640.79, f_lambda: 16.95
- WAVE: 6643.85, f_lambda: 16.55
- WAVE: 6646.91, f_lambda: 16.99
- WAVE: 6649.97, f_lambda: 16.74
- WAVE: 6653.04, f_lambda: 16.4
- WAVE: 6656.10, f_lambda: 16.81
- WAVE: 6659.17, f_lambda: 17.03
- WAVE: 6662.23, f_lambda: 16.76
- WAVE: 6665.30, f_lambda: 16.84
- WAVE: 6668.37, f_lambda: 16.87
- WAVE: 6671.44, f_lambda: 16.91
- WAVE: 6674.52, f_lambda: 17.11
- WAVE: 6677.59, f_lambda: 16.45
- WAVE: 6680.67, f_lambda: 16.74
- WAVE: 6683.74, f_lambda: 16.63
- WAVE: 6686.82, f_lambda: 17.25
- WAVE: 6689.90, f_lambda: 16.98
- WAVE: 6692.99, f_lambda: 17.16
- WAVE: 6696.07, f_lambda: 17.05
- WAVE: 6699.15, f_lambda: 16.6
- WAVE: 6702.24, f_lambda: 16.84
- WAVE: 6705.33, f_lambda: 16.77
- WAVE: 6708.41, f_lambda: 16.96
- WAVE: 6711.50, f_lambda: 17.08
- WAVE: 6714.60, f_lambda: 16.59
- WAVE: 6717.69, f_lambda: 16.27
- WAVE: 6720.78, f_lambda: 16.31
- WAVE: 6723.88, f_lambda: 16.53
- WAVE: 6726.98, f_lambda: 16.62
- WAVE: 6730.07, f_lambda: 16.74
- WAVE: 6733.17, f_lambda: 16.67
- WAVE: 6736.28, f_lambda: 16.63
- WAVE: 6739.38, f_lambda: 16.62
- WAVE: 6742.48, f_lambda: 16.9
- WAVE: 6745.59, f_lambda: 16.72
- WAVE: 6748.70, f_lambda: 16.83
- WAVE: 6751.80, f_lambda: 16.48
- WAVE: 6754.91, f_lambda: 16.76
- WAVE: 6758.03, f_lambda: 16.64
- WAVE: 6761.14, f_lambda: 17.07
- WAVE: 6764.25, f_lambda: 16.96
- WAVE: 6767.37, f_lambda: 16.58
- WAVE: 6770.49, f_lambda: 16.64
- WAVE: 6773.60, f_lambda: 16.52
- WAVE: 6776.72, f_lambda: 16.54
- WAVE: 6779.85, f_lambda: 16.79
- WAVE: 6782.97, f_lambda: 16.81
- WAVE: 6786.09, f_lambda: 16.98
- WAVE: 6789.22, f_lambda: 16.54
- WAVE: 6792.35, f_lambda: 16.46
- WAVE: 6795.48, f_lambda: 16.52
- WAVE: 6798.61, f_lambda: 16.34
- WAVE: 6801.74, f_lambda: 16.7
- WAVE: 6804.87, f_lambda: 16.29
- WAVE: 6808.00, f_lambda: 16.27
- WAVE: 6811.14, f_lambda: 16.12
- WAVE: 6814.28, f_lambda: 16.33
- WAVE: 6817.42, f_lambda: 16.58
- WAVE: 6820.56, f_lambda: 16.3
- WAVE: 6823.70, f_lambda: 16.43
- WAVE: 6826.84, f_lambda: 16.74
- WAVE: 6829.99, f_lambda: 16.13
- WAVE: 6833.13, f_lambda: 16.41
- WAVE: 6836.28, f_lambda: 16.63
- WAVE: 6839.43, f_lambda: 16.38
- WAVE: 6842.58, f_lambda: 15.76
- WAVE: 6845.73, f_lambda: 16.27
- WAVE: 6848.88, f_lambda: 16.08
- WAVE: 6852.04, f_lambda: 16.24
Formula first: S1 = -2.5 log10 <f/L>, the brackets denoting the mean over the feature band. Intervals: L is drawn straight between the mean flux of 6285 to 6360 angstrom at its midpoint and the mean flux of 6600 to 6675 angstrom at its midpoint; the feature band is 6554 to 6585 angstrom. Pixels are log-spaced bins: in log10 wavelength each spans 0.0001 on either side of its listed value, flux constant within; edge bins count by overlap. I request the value 0.06 mag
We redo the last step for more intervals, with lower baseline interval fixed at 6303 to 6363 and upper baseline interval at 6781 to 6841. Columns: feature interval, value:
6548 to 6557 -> 0.003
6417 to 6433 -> -0.013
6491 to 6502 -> 0.035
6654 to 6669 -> -0.003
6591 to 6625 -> -0.010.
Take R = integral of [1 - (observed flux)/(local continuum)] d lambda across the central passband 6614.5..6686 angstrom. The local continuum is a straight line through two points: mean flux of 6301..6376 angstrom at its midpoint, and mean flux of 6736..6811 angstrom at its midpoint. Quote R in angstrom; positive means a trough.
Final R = 0.11 angstrom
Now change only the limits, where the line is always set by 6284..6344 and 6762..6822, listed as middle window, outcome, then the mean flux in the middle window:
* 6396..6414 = 0.1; 17.3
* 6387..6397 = -0.2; 17.7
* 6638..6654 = 0.1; 16.7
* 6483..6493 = 0.2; 16.9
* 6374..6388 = -0.2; 17.7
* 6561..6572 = 1.2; 15.2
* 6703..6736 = 0.1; 16.7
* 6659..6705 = -0.2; 16.9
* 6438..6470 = -0.2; 17.4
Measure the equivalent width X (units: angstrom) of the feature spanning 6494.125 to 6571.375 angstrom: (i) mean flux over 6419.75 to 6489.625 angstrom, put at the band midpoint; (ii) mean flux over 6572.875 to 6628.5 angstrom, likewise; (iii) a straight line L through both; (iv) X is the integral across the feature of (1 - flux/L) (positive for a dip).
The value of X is 1.9 angstrom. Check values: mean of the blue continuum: 17.4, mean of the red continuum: 17.1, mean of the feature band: 16.8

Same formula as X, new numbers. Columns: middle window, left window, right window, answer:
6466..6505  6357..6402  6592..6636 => 0.59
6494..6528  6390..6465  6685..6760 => 0.19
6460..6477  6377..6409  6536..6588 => -0.16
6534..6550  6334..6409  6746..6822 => 0.09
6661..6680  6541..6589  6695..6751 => -0.21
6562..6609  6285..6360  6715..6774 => 0.98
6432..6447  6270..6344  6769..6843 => -0.11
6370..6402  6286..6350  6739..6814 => -0.29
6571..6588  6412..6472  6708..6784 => 0.13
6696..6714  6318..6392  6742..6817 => -0.07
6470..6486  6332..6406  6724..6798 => 0.11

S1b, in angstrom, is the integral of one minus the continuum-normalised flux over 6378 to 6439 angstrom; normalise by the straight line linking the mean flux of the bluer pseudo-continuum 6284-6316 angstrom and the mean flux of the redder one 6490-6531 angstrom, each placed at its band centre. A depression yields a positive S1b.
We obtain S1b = -0.6 angstrom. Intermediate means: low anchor 17.6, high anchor 17.1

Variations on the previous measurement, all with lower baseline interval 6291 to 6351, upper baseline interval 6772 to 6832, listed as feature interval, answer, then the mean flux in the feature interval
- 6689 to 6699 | -0.16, 17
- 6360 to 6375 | 0.04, 17.4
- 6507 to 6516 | -0.22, 17.6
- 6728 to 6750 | -0.12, 16.7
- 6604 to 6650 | -0.25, 17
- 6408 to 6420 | -0.01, 17.4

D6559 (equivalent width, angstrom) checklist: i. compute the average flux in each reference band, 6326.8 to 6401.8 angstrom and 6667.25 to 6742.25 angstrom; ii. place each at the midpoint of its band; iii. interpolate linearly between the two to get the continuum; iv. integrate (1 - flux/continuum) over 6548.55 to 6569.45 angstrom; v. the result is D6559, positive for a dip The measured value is 1.6 angstrom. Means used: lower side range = 17.6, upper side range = 16.8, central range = 15.9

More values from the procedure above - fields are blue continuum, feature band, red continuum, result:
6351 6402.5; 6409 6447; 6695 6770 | -0.1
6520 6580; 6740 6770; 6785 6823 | -0.5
